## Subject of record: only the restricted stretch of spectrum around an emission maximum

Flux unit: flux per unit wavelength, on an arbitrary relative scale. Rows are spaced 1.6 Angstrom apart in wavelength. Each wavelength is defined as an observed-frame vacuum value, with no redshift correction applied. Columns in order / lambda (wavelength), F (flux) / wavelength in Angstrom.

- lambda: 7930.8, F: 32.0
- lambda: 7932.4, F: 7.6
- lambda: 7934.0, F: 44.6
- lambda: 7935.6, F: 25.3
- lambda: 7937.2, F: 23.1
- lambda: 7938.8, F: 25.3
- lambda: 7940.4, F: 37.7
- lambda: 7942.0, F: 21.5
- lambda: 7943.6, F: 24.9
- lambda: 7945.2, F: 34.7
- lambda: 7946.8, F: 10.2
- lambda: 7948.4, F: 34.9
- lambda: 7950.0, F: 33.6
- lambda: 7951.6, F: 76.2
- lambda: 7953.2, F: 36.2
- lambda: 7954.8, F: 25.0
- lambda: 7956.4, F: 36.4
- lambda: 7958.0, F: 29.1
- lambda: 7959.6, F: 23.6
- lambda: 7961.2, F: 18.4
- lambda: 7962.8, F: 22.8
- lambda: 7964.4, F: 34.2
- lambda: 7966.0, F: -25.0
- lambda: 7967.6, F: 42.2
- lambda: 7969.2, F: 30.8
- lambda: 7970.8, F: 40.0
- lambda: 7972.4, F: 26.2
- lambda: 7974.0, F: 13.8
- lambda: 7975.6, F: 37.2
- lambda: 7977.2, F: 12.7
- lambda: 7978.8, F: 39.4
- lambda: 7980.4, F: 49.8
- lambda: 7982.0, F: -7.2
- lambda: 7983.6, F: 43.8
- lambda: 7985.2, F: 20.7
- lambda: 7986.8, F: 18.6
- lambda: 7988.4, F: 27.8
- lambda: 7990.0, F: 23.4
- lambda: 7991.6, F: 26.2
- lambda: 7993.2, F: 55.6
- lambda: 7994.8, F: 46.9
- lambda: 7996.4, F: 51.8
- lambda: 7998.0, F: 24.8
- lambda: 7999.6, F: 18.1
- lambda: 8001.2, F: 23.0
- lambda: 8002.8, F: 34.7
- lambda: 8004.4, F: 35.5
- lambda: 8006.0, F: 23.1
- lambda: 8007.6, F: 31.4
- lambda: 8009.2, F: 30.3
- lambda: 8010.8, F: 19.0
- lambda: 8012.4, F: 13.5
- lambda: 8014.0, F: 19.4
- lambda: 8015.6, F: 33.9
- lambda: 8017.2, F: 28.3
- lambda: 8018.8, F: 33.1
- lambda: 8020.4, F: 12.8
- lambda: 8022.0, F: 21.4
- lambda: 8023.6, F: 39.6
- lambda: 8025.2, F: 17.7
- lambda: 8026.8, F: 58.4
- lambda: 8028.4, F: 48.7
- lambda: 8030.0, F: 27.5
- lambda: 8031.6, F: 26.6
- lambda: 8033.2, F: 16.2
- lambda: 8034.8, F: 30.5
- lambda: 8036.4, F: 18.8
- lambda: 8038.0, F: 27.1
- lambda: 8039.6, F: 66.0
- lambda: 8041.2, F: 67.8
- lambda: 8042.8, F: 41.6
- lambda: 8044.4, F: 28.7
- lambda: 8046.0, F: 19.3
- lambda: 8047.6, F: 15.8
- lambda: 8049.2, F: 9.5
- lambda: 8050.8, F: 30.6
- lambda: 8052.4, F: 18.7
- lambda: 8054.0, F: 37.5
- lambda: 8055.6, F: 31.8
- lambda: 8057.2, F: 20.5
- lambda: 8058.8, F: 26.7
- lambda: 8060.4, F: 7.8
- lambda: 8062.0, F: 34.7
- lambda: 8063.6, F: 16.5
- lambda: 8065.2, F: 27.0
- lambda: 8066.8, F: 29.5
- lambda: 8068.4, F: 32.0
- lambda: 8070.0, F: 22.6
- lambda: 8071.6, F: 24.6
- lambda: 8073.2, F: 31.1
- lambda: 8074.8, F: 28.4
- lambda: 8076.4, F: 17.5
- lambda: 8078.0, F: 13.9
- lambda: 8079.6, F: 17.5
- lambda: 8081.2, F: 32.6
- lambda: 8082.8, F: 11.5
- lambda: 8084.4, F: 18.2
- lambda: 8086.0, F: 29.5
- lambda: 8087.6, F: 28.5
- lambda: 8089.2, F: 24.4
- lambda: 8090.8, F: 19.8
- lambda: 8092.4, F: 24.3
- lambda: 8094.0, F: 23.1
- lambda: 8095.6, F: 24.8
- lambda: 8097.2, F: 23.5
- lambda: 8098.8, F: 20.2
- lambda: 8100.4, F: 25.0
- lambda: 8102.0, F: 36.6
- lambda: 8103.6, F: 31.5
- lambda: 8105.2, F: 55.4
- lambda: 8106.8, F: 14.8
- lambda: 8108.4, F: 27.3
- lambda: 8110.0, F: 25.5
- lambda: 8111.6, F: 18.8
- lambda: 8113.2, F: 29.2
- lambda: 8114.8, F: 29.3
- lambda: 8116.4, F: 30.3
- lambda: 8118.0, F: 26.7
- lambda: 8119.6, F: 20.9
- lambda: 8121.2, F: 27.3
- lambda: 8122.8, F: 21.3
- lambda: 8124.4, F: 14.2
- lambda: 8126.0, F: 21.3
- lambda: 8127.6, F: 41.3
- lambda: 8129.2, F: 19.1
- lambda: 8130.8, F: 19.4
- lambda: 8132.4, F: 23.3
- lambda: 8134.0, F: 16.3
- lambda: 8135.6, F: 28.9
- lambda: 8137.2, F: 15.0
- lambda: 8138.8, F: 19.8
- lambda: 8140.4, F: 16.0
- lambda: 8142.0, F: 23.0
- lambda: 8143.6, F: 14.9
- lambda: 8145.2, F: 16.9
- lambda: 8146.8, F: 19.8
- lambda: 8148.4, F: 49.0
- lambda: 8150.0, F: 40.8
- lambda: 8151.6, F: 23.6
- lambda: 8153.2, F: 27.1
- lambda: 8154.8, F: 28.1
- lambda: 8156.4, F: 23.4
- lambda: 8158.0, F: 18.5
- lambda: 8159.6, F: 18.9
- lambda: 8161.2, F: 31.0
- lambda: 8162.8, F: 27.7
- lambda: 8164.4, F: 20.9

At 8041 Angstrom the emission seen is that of H-gamma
